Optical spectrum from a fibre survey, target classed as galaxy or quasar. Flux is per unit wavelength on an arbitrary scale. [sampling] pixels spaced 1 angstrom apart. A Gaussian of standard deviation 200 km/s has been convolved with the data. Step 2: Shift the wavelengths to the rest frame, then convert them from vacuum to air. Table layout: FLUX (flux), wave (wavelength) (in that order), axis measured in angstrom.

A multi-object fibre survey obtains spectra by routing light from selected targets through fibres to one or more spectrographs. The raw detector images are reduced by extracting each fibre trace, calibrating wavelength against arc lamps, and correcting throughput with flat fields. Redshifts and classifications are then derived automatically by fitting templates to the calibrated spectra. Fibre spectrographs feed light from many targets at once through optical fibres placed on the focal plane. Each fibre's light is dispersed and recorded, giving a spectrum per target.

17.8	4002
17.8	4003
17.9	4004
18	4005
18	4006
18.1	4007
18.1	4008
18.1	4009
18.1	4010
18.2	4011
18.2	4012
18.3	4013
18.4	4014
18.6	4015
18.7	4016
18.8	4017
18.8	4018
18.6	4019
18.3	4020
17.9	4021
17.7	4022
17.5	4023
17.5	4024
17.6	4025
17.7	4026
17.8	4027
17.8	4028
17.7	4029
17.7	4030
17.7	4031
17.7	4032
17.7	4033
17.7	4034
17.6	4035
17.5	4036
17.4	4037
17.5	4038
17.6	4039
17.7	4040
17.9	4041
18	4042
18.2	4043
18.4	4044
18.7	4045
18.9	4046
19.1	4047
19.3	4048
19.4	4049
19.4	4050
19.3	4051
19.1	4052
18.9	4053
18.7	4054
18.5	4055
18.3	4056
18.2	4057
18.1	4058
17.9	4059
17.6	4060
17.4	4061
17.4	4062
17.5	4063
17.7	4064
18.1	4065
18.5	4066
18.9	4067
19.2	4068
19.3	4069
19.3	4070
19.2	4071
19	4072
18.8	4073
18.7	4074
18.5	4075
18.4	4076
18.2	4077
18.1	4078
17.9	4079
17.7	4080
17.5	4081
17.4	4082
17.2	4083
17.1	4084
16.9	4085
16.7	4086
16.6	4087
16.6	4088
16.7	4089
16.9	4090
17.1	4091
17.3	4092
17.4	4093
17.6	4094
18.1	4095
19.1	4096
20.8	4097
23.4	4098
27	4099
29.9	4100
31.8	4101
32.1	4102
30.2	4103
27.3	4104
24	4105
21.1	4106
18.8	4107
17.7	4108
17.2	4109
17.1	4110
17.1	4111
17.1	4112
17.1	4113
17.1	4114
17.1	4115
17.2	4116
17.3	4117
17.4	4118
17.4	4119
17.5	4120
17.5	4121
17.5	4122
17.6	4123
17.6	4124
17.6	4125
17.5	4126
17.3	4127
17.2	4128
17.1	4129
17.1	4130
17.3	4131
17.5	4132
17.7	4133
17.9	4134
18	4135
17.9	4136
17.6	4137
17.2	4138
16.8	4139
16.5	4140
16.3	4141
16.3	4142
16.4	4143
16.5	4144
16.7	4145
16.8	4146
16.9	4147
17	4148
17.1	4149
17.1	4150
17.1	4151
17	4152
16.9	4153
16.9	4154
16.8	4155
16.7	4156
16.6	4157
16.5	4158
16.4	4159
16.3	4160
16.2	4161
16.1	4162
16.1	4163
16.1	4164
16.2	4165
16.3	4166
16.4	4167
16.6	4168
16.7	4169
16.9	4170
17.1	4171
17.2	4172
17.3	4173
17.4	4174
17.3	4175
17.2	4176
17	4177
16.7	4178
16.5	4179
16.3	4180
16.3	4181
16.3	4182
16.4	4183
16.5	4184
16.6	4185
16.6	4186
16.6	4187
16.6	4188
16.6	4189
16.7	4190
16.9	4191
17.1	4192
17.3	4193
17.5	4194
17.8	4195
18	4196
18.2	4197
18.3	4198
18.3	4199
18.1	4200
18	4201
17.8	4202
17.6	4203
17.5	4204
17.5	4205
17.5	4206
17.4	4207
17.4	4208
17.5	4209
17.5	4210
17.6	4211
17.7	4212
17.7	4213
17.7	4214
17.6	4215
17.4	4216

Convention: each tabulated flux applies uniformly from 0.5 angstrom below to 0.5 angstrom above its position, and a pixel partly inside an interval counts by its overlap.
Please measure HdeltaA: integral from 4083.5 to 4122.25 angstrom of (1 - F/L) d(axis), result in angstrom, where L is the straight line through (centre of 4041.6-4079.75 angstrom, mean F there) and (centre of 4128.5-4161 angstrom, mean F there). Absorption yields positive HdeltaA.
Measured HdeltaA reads -4.4 angstrom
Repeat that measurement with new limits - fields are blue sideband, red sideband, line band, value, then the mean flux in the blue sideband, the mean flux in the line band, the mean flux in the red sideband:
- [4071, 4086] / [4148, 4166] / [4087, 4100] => -1.2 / 18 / 19.3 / 16.6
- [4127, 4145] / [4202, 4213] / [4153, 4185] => 1.3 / 17.1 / 16.6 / 17.5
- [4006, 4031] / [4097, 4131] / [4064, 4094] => 2.2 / 18.1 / 17.9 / 20.1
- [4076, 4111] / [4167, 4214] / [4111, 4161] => 4.6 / 20.1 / 17.1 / 17.2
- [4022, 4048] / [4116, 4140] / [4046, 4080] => -1.5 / 17.9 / 18.5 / 17.4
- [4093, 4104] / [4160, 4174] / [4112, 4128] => 3.5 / 24.8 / 17.4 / 16.6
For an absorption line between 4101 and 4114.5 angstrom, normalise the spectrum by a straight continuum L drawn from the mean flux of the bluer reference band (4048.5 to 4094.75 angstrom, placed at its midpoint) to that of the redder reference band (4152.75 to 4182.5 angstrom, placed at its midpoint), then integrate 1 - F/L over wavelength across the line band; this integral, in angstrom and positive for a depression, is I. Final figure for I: -3.0 angstrom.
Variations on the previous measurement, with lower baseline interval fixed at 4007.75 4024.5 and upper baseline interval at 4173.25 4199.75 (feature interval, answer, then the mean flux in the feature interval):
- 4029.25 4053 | -0.3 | 18.2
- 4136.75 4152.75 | 0.5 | 16.8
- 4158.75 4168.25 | 0.5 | 16.3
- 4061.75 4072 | -0.4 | 18.6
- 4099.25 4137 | -4.2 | 19.5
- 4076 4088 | 0.3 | 17.4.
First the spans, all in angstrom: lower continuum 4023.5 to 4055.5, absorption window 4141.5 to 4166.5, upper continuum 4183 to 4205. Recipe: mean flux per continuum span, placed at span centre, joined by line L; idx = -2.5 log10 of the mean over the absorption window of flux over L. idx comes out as 0.06 mag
